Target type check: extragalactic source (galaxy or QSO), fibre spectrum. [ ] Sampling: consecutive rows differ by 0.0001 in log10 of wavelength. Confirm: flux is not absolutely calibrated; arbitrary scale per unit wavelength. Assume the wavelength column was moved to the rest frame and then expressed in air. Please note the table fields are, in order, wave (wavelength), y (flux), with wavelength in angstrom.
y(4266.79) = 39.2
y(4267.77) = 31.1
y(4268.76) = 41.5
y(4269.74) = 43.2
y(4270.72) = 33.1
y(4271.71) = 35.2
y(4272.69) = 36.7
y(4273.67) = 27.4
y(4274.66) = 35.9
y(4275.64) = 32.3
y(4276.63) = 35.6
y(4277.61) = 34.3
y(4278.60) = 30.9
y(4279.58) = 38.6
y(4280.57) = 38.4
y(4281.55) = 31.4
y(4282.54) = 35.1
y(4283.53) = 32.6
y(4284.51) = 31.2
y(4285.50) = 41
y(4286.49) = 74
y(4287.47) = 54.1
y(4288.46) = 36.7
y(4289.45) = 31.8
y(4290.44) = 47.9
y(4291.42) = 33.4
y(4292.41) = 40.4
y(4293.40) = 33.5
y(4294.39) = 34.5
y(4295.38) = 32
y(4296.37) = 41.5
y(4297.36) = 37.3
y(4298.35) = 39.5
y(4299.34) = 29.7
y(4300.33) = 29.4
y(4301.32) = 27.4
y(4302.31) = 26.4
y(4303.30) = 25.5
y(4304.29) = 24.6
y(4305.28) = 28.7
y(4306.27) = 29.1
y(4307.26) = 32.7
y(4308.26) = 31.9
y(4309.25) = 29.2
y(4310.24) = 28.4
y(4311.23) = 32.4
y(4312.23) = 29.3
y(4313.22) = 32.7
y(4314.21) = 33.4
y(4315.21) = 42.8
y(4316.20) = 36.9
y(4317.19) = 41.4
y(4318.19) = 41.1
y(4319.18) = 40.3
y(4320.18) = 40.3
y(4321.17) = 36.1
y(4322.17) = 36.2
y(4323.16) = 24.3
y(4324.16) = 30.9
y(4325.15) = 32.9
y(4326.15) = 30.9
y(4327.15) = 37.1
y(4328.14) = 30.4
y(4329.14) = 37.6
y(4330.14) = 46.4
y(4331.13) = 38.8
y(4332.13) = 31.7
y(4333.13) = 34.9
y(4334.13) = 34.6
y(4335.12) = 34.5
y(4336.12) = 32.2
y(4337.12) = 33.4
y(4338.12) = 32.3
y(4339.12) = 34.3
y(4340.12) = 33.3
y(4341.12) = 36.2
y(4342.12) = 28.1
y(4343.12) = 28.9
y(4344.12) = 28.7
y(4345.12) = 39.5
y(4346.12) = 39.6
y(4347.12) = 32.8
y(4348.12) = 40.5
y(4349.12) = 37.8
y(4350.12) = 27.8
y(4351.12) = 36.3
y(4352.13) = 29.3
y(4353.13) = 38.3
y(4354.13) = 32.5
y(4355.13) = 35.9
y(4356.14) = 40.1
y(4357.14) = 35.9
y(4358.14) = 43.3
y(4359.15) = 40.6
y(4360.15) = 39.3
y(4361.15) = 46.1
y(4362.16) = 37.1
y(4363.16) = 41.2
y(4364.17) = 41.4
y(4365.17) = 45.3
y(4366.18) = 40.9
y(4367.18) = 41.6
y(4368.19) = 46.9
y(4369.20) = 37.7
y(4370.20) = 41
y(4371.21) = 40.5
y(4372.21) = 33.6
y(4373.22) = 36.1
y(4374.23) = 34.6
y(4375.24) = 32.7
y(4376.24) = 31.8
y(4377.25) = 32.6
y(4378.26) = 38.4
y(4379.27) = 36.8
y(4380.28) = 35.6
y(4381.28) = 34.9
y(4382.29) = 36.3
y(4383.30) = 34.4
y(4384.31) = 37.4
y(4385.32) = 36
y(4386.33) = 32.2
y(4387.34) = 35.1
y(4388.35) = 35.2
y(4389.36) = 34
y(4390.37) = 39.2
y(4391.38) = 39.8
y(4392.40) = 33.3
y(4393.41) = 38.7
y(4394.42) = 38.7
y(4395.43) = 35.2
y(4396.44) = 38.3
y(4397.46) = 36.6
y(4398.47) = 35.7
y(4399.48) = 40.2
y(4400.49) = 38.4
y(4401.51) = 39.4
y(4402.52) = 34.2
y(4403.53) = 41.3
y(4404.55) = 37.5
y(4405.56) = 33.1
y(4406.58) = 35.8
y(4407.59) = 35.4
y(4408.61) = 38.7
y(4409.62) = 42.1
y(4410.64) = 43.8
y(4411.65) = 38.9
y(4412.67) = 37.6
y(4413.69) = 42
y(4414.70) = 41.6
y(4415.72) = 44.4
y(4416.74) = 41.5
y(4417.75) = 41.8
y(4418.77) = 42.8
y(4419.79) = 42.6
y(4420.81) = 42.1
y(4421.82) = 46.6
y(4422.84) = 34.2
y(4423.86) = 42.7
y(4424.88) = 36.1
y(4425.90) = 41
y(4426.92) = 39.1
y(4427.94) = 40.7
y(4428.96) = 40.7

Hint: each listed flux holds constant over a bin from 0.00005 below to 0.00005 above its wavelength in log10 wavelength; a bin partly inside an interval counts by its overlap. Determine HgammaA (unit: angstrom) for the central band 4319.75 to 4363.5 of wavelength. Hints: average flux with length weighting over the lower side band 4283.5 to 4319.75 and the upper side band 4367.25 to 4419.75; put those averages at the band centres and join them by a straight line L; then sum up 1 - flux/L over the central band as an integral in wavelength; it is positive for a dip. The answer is 1.3 angstrom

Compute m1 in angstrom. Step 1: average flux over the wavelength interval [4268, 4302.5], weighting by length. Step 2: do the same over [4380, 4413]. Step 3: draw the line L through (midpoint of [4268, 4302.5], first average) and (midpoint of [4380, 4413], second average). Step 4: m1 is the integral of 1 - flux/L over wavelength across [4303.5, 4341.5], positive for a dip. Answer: 2.9 angstrom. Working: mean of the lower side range 36.7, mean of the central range 34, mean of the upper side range 37.1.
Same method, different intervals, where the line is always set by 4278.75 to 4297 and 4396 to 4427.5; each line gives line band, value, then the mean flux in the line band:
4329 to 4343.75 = 1.9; 34.3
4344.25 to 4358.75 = 1.1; 36.2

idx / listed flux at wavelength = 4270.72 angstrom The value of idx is 33.1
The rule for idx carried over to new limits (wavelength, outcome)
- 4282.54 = 35.1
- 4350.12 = 27.8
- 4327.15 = 37.1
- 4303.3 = 25.5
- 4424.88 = 36.1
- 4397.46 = 36.6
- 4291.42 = 33.4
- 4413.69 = 42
